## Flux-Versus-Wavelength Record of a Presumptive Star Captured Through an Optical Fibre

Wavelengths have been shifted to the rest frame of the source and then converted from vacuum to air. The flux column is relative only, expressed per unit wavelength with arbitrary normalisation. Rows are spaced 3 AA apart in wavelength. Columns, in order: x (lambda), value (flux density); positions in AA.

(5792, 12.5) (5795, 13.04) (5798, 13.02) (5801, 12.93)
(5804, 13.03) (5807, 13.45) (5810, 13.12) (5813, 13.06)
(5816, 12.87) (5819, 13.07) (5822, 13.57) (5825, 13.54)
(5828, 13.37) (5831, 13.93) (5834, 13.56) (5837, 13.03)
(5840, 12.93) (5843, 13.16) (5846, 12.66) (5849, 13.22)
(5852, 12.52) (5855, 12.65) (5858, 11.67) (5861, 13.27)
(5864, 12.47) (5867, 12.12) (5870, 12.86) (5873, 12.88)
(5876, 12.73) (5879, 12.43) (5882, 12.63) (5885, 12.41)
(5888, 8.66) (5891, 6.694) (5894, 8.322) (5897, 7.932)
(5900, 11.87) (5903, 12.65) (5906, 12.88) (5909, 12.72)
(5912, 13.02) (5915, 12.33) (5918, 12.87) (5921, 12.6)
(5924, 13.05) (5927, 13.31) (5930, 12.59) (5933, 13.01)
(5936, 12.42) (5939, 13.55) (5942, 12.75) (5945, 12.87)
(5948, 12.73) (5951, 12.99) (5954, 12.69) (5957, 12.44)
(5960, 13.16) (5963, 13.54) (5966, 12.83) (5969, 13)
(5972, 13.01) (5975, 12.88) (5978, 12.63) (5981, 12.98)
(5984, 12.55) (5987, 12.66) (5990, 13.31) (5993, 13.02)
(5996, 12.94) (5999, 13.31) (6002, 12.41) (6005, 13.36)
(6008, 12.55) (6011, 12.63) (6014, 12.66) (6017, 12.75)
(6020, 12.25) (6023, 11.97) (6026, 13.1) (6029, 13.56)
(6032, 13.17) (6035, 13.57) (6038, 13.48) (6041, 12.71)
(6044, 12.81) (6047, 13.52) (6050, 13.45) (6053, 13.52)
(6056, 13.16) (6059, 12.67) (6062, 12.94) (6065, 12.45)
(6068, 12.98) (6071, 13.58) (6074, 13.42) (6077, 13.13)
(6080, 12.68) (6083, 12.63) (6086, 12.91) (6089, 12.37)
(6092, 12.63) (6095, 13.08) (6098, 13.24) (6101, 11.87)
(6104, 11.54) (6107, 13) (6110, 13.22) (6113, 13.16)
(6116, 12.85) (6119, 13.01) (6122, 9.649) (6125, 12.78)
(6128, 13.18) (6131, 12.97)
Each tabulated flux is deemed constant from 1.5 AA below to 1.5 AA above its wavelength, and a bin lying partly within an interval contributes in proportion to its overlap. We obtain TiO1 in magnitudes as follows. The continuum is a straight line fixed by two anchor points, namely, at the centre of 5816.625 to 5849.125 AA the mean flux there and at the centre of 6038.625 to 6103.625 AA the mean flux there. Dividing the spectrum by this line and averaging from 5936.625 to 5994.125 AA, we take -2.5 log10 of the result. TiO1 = 0.01 mag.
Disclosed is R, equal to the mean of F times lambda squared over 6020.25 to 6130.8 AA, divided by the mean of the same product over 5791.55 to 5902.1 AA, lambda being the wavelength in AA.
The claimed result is 1.12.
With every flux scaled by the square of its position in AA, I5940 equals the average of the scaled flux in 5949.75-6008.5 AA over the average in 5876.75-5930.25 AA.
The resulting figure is 1.14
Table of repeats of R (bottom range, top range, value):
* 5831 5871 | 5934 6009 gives 1.05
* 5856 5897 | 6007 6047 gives 1.19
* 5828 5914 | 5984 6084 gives 1.13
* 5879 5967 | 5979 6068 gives 1.10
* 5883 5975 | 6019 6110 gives 1.11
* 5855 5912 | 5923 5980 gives 1.14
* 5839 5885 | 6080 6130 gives 1.08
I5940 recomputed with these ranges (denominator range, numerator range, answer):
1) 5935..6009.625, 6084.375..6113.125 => 1.02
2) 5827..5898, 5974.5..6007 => 1.12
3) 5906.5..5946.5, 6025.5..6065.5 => 1.07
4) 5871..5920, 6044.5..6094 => 1.20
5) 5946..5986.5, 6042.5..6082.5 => 1.05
